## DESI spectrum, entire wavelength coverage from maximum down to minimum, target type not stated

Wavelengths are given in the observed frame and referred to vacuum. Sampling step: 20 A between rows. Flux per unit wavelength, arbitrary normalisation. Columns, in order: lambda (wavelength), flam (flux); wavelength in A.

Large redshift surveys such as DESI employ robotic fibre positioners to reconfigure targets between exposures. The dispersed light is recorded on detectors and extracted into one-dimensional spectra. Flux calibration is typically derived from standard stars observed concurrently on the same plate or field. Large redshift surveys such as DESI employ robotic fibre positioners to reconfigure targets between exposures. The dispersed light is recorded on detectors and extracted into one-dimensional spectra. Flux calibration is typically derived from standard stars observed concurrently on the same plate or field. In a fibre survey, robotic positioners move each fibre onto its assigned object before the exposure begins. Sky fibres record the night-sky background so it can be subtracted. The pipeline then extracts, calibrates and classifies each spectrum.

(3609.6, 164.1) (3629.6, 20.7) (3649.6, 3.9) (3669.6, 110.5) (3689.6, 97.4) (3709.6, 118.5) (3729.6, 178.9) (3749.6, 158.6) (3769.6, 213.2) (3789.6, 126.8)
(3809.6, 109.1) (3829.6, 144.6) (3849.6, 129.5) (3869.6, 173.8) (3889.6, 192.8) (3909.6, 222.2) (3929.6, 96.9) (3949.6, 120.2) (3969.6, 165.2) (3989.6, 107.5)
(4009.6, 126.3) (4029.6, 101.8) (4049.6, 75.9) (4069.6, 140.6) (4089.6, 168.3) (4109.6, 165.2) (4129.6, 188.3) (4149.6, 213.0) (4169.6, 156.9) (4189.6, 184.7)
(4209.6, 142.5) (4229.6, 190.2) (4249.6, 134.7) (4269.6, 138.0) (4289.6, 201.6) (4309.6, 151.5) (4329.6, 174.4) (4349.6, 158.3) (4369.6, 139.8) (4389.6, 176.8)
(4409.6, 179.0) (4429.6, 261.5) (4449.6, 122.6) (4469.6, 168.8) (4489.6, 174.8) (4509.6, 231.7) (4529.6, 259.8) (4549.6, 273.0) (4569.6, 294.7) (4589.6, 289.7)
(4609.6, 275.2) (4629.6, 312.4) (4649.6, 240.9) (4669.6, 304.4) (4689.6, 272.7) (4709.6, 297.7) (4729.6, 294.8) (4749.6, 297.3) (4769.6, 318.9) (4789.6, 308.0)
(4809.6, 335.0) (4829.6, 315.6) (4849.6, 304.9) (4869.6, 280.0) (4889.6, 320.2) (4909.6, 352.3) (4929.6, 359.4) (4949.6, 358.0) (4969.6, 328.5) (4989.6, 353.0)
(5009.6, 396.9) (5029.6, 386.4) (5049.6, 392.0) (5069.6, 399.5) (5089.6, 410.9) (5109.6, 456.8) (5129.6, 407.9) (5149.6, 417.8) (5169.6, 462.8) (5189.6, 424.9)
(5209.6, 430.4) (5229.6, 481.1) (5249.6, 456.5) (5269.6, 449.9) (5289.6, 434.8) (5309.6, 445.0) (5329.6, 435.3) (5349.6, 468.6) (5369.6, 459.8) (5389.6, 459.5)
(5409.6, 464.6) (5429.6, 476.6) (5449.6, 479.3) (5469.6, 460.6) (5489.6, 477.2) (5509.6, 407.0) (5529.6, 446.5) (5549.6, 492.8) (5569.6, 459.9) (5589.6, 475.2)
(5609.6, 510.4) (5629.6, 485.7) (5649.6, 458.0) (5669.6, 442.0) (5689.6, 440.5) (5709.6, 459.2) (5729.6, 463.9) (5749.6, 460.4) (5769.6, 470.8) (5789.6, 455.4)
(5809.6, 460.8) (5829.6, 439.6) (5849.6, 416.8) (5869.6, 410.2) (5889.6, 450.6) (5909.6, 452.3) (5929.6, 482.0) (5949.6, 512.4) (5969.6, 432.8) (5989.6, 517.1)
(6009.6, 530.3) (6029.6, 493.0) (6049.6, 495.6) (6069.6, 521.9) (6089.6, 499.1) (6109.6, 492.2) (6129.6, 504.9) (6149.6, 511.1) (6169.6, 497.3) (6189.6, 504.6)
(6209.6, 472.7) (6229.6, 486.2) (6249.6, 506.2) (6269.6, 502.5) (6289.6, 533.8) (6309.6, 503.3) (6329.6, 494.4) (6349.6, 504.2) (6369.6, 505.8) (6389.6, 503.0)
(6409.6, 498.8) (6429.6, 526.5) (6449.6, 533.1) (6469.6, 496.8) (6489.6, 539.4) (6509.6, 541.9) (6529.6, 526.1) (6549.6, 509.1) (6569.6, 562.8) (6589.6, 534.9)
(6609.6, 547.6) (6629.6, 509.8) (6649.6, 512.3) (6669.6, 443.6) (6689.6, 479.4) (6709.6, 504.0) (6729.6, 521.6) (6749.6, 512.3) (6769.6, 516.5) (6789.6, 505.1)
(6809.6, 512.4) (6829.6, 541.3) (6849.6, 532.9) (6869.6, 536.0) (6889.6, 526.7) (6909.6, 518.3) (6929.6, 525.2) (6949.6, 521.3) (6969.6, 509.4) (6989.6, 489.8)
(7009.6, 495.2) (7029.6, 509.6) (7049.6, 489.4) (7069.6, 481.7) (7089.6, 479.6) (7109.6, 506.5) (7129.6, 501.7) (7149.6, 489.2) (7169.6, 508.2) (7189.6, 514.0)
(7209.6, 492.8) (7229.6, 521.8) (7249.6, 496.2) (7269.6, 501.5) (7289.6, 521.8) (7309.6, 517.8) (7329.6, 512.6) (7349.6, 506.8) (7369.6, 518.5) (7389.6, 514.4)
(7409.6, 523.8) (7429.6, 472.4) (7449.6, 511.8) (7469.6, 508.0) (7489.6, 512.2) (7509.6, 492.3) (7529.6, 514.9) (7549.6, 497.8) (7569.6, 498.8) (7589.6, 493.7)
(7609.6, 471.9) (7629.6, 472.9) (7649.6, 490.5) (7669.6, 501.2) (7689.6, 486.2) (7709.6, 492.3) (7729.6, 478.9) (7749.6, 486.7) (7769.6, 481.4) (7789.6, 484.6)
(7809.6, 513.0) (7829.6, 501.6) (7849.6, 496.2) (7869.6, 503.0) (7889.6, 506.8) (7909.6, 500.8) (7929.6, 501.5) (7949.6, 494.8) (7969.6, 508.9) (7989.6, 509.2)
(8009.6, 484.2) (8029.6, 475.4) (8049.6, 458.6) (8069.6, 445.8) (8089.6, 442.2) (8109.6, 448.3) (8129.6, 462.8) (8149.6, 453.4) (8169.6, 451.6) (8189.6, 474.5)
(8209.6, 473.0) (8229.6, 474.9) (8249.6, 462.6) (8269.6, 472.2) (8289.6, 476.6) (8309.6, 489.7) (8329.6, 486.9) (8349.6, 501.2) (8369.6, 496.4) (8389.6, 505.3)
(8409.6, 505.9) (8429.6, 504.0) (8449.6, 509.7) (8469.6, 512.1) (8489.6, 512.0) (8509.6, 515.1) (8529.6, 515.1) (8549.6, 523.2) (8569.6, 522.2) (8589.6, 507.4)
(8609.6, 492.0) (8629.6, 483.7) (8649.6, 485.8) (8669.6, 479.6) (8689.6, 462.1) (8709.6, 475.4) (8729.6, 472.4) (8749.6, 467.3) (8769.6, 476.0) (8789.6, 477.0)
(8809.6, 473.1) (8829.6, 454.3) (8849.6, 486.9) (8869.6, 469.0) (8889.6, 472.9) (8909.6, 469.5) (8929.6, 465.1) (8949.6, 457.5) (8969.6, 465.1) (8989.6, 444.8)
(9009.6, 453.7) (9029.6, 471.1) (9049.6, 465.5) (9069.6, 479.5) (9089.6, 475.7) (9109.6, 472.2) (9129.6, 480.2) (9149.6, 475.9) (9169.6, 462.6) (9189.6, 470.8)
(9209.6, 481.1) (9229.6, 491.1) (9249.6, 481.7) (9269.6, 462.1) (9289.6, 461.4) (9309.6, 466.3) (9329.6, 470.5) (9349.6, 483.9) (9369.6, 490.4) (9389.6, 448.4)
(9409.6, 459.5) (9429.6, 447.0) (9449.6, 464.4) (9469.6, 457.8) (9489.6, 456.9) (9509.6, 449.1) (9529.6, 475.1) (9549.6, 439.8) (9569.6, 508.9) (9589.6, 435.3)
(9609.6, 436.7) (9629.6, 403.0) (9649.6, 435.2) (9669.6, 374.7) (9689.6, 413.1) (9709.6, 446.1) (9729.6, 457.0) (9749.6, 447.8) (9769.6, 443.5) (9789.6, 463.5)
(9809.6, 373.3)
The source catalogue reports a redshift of 0.13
